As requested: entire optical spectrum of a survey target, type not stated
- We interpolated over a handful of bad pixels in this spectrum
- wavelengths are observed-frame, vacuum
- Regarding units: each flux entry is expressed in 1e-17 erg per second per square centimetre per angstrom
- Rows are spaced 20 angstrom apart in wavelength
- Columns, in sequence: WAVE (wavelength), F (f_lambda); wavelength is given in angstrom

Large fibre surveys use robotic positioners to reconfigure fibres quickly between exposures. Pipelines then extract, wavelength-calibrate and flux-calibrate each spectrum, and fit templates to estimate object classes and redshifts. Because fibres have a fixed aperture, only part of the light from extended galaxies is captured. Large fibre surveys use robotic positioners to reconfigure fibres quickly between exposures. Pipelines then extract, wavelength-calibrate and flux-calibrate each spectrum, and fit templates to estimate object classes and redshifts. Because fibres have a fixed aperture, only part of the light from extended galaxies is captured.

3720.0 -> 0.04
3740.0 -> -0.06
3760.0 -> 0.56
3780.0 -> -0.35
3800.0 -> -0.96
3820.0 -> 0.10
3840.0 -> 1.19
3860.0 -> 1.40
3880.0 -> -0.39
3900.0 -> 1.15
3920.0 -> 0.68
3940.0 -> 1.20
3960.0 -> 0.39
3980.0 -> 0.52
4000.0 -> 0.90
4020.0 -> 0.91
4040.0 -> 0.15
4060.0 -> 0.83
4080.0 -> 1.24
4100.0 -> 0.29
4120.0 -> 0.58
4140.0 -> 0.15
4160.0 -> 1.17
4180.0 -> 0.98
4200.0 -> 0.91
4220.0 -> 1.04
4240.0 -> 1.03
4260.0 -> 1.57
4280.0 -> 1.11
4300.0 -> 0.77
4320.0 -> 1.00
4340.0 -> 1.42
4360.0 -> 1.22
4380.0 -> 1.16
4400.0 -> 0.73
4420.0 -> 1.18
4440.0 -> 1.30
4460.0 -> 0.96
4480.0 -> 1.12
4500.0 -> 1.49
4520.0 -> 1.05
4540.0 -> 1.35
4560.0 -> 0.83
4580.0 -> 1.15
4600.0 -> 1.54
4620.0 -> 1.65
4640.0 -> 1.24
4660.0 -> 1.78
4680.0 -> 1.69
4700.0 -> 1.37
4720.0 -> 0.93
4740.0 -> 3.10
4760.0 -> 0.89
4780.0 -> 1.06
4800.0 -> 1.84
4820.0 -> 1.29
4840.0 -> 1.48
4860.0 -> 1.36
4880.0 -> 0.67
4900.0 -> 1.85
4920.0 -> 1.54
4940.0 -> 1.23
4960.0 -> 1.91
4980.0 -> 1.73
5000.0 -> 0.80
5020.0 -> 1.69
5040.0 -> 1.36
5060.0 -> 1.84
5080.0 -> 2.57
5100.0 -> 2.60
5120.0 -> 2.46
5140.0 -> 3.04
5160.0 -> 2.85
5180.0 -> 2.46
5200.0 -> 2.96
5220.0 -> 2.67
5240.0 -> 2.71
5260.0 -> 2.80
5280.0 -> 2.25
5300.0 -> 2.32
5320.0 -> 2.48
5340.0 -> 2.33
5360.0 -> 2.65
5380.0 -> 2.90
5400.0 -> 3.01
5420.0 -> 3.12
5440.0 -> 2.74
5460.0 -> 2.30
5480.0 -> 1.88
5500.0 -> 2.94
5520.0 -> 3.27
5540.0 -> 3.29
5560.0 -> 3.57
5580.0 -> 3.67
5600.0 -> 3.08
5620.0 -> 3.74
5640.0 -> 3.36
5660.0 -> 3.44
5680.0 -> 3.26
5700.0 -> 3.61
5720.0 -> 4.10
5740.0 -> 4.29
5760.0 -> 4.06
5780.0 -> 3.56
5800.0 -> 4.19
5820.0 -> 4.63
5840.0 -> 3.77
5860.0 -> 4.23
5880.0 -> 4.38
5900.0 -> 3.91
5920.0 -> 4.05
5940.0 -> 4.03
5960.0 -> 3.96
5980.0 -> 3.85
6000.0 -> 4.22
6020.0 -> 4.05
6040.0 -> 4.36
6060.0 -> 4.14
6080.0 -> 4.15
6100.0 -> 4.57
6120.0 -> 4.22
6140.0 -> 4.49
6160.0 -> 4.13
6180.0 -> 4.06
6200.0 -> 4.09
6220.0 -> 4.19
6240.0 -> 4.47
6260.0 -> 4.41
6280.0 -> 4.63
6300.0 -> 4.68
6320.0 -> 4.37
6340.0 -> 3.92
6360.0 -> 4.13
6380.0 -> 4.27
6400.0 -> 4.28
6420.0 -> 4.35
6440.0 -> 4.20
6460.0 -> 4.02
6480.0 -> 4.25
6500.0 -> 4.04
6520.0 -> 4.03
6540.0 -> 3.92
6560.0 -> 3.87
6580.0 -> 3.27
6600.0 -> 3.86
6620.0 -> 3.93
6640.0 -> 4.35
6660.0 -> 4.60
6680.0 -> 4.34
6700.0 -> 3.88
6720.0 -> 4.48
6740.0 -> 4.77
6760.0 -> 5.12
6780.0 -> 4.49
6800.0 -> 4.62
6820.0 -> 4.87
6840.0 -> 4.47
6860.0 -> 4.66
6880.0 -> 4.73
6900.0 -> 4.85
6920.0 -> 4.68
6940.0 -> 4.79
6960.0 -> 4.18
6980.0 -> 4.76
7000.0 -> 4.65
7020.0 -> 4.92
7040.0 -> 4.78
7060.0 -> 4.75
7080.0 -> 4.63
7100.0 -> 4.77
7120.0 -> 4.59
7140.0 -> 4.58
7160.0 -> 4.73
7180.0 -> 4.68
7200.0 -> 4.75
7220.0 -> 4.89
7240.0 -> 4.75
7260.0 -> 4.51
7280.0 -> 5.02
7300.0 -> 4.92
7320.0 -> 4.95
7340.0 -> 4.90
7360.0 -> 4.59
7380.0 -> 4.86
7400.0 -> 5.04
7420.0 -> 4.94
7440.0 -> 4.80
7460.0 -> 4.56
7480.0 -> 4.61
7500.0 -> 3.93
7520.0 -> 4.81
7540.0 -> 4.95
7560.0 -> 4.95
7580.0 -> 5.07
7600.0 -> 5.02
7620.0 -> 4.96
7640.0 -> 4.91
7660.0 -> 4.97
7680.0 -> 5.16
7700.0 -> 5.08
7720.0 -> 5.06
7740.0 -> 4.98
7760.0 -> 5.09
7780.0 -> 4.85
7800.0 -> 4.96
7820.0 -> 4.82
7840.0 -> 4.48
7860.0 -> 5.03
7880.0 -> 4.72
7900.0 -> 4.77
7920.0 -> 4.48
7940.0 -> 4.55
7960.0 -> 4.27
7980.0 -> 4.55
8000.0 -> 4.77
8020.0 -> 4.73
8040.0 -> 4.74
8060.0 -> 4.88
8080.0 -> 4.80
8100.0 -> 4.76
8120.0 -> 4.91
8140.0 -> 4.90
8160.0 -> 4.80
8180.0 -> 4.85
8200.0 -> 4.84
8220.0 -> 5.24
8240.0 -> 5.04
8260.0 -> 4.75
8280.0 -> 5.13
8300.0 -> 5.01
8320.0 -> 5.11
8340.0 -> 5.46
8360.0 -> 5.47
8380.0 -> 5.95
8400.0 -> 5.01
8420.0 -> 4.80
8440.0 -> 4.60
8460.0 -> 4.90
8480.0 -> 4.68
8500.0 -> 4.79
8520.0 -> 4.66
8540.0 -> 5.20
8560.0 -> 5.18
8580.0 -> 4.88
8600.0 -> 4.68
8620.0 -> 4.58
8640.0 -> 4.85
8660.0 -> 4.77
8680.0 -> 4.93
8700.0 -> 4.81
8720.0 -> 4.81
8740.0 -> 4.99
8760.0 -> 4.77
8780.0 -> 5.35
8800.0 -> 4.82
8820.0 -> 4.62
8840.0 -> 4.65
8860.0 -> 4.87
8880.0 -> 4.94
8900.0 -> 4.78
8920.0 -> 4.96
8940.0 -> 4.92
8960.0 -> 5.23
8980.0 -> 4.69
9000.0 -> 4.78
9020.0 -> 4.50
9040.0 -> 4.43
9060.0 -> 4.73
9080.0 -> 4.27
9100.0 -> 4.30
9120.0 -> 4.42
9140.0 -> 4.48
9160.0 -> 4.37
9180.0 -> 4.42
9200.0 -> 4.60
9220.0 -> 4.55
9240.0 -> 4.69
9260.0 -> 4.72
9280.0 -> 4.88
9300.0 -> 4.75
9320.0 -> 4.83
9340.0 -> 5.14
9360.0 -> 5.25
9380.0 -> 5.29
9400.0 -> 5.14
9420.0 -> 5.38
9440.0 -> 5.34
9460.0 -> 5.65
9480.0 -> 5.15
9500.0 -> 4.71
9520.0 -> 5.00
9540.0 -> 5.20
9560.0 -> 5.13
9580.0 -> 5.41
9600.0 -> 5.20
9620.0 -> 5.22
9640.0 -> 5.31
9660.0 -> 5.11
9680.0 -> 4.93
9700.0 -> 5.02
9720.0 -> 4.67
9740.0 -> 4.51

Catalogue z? 0.27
